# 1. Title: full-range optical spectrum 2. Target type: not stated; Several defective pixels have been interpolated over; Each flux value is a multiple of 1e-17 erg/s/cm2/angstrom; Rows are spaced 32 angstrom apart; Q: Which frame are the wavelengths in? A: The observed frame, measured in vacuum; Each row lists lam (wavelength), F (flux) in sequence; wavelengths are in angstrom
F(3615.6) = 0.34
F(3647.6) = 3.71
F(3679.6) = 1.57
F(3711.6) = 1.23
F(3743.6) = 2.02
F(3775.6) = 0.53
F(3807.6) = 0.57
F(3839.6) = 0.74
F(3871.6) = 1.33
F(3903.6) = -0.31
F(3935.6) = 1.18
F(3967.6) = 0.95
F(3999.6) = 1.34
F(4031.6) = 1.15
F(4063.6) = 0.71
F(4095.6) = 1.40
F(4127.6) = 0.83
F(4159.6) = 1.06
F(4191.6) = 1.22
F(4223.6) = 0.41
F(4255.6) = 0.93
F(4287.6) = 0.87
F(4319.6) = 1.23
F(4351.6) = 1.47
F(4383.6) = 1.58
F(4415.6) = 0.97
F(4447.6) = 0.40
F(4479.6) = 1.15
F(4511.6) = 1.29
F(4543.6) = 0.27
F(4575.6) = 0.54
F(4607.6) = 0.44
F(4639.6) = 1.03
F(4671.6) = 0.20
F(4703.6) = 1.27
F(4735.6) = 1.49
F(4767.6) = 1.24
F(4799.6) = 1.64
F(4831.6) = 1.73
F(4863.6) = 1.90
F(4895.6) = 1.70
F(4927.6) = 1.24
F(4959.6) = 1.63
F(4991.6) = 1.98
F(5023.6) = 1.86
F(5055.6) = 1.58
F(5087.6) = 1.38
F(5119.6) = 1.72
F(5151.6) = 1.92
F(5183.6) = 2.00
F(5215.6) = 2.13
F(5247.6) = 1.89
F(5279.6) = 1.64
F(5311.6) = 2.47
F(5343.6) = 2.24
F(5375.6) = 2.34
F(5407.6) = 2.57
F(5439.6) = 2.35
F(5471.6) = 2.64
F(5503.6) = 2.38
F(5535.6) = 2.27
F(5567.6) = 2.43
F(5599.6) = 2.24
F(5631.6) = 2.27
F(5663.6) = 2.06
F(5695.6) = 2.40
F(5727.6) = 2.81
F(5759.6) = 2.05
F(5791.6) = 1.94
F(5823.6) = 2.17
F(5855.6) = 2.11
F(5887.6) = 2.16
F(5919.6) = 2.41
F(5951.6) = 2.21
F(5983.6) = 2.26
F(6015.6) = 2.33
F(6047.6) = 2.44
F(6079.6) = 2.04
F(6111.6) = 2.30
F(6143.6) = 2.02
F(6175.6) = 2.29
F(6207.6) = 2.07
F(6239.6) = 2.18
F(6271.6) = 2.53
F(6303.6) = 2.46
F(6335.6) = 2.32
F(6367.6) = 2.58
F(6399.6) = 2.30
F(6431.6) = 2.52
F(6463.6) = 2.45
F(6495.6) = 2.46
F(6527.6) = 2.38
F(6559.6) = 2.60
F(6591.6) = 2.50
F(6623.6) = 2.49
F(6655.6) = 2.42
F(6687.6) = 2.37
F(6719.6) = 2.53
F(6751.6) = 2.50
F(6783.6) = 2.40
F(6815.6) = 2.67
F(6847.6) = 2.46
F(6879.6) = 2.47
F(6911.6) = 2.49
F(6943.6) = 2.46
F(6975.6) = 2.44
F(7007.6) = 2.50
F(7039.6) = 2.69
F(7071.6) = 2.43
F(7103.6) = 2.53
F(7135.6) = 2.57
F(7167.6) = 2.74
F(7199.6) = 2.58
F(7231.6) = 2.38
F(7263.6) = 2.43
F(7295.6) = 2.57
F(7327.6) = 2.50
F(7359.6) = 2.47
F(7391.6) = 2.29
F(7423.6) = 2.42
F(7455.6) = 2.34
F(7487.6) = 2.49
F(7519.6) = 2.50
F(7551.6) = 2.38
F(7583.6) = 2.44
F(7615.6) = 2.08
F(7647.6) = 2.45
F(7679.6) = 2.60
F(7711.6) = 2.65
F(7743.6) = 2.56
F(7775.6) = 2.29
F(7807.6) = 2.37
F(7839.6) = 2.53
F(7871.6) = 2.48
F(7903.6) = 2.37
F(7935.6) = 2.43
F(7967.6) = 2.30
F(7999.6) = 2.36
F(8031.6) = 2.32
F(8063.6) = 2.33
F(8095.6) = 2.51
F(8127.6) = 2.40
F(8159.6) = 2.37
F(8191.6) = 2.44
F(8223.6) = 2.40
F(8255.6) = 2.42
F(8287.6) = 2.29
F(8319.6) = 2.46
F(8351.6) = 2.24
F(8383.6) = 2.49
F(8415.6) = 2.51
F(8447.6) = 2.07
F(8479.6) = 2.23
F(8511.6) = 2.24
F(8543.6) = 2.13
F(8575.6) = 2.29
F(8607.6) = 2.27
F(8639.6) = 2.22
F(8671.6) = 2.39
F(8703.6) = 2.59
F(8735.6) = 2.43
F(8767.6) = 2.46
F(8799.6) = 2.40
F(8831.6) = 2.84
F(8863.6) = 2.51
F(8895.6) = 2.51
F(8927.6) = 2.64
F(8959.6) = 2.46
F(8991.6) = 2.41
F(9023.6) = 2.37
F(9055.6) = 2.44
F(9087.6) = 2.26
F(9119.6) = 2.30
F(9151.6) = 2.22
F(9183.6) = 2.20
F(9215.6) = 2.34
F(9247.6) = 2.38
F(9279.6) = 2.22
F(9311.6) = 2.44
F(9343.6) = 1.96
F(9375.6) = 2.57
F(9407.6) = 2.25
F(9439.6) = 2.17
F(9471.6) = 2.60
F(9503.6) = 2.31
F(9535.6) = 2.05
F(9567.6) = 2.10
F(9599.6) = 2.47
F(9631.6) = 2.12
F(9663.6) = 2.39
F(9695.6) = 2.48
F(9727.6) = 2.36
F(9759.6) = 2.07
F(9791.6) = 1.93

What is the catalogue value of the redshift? 0.18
